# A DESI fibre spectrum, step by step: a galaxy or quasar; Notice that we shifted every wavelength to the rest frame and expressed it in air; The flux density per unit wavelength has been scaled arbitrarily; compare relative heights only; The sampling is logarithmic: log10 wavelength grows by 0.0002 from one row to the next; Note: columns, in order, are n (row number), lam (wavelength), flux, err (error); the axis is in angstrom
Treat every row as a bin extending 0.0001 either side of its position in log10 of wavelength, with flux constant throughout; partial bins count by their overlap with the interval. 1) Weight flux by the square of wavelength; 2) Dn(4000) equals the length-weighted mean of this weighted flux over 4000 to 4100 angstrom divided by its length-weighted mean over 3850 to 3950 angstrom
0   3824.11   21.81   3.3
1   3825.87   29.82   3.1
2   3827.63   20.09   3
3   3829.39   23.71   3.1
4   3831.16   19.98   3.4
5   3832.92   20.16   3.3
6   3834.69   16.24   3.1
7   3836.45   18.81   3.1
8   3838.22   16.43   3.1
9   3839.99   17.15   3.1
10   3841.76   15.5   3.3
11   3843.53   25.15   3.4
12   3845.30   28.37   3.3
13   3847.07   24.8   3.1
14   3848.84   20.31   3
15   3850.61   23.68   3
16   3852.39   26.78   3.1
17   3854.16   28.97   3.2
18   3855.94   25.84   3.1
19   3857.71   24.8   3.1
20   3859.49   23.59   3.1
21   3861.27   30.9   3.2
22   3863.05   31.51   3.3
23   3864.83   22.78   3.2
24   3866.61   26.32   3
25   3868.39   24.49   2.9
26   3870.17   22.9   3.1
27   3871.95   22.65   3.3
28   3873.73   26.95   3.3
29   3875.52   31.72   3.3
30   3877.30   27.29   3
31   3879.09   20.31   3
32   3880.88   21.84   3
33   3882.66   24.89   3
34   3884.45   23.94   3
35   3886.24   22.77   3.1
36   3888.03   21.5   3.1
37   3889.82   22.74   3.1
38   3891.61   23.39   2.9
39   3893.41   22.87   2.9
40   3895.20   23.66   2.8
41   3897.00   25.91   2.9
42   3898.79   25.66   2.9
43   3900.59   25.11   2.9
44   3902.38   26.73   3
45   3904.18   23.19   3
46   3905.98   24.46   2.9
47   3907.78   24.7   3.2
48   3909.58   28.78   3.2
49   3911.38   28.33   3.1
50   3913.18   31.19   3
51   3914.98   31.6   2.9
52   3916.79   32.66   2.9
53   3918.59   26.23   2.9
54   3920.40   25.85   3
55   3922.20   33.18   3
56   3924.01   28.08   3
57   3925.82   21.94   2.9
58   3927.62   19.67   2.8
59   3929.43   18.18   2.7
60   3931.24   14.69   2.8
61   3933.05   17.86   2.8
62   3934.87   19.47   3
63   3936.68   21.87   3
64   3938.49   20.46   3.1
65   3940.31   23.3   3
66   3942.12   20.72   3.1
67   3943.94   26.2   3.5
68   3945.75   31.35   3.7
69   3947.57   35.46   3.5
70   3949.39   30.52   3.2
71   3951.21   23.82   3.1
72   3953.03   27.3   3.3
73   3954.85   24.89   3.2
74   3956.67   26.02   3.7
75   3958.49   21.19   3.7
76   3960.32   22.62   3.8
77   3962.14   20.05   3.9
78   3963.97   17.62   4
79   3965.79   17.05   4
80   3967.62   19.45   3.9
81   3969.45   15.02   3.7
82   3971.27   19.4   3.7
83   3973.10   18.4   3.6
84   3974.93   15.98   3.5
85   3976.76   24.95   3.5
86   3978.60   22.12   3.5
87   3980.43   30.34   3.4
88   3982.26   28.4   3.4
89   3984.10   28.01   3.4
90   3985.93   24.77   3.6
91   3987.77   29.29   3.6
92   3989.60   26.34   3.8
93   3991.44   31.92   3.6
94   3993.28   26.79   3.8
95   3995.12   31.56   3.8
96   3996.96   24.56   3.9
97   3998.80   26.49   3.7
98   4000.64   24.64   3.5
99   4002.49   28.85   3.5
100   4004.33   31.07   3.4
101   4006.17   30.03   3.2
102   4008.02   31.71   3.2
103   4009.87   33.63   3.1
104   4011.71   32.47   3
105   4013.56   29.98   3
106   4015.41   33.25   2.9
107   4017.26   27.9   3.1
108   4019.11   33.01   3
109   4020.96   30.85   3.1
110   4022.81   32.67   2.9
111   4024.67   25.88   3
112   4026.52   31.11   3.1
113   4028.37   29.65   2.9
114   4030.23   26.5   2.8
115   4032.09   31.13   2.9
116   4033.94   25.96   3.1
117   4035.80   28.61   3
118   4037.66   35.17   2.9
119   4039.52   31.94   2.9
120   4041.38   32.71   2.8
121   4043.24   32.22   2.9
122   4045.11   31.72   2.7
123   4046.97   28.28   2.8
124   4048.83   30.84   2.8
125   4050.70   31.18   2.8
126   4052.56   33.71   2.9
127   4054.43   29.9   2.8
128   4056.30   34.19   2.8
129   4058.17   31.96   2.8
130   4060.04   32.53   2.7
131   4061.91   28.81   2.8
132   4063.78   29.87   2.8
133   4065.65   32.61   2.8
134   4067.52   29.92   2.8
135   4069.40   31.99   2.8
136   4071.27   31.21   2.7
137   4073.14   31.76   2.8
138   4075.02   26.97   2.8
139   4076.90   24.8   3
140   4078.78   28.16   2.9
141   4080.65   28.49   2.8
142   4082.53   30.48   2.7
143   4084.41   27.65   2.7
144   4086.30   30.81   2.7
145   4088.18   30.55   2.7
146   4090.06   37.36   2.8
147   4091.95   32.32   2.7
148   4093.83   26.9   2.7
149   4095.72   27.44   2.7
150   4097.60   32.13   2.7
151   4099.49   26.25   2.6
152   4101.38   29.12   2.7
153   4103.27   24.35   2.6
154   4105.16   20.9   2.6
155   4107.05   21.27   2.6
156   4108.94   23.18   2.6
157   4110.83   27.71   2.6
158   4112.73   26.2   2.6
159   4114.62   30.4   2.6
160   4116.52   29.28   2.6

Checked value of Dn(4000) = 1.30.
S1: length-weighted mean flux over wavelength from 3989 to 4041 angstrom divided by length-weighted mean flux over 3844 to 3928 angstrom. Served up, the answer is 1.2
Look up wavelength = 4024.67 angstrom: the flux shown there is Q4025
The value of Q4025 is 25.88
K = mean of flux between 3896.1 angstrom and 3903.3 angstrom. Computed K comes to 25.9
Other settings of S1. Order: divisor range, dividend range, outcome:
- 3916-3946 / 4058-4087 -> 1.27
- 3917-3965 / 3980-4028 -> 1.23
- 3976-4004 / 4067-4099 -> 1.09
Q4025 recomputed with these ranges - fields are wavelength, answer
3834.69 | 16.24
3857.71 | 24.8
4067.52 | 29.92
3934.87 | 19.47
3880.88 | 21.84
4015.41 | 33.25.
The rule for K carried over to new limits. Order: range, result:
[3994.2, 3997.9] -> 28.1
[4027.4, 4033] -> 29.1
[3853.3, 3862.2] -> 26.8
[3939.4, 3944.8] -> 23.4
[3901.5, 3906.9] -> 24.8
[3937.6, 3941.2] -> 21.8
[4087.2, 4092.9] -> 33.4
